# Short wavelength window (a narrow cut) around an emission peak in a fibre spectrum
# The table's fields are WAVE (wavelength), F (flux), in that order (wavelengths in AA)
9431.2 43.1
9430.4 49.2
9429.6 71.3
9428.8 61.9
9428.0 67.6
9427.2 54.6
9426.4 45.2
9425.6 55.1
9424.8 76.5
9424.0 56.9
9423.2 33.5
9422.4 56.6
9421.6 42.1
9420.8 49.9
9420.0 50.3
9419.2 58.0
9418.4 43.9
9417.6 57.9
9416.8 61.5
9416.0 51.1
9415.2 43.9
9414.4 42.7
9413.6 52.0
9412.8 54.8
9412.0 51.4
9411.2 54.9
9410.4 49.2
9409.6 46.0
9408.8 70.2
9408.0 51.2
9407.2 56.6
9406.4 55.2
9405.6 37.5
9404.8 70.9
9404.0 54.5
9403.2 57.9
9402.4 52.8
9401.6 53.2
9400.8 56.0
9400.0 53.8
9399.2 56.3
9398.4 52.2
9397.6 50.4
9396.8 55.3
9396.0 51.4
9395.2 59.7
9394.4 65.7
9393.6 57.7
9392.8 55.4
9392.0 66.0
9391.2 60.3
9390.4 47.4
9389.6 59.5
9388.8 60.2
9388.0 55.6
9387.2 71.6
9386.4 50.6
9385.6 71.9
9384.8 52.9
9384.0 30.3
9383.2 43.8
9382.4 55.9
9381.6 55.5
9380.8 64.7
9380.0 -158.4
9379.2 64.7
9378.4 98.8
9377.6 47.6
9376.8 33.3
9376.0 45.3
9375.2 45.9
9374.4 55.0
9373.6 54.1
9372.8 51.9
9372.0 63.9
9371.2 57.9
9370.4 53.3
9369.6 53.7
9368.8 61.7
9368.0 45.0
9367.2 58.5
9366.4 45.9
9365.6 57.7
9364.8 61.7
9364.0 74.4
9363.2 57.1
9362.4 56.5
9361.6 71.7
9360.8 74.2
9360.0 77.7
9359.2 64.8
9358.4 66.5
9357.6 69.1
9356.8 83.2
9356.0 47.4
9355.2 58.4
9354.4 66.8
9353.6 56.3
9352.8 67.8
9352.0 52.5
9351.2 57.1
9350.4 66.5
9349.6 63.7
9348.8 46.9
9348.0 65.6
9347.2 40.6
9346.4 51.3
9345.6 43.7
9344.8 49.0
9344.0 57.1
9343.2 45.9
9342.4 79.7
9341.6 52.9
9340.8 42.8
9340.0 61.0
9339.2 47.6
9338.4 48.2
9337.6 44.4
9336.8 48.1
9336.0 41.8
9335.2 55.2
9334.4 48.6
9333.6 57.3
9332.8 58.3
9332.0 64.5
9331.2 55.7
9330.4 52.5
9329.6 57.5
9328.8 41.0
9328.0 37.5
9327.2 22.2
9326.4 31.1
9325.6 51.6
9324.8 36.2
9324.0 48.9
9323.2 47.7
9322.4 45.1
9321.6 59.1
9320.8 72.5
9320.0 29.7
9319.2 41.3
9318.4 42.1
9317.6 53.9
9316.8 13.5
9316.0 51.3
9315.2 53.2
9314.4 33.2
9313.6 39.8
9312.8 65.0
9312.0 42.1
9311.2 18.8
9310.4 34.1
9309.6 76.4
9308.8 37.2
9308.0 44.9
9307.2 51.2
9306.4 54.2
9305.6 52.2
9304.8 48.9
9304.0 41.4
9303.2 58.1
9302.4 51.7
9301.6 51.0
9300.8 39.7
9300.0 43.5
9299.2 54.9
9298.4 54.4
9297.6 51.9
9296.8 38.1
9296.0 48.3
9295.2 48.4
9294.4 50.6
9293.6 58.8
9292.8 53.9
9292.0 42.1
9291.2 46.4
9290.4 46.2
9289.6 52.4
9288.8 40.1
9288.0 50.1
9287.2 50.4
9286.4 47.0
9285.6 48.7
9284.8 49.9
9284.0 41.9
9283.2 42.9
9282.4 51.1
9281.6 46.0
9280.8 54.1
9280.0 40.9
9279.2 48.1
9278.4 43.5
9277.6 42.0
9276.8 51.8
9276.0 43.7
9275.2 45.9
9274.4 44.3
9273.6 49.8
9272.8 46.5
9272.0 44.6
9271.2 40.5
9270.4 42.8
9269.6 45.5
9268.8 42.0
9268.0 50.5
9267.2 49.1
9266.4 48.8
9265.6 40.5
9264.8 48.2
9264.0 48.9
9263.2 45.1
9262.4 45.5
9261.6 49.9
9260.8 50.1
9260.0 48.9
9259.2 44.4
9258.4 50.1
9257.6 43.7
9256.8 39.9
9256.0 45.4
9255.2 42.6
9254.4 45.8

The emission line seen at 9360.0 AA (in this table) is H-gamma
